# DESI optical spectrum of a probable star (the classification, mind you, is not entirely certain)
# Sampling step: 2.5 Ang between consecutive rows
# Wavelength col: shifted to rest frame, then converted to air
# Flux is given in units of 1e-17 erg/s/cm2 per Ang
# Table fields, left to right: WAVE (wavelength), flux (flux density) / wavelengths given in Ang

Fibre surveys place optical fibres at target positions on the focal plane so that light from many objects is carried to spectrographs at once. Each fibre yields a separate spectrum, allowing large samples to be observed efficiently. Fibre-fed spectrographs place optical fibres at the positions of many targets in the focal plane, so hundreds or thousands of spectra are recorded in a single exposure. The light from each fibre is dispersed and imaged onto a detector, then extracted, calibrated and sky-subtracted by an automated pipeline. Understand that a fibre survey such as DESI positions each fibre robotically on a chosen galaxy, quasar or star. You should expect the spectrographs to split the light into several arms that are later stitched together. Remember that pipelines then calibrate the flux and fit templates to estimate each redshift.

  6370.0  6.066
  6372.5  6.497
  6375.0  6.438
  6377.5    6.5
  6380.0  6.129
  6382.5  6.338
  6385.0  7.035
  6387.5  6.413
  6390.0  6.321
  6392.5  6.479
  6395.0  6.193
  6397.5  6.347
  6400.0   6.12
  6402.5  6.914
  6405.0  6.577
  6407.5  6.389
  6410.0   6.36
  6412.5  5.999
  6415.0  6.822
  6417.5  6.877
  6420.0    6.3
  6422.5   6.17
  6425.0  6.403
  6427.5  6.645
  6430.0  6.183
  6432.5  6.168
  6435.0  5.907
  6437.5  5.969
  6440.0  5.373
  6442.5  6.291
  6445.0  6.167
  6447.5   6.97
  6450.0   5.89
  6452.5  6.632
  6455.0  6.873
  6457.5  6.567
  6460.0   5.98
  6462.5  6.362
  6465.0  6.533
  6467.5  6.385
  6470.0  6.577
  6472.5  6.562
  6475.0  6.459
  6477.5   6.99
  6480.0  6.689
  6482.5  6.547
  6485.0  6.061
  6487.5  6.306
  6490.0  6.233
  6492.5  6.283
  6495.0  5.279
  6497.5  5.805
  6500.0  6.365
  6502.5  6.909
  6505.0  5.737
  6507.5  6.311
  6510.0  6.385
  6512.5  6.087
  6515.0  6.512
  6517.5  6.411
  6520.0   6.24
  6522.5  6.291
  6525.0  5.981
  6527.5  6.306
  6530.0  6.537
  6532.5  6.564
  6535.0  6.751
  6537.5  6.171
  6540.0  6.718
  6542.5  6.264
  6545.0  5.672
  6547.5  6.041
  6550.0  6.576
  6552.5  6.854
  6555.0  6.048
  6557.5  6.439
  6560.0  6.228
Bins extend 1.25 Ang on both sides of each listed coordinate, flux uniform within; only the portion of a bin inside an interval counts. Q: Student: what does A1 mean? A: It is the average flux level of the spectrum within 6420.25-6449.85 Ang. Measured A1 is 6.2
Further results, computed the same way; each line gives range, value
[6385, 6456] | 6.36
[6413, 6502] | 6.33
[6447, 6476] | 6.47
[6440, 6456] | 6.38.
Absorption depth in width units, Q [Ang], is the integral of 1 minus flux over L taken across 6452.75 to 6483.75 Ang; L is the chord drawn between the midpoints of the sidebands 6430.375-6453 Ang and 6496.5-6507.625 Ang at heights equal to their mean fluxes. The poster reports -1.9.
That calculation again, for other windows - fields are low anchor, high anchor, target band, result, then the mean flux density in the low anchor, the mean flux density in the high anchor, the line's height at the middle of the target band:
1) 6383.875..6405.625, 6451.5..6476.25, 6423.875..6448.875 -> 1.09 Ang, 6.48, 6.49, 6.49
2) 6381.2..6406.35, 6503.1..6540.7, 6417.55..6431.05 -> 0.11 Ang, 6.47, 6.34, 6.44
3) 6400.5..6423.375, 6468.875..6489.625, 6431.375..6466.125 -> 1.26 Ang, 6.48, 6.51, 6.5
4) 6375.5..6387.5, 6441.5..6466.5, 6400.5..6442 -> 0.92 Ang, 6.49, 6.43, 6.45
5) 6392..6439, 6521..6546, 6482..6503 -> 0.59 Ang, 6.35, 6.33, 6.34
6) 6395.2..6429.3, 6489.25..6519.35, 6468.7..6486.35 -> -0.81 Ang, 6.44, 6.19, 6.27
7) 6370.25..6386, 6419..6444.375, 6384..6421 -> -0.96 Ang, 6.45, 6.14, 6.31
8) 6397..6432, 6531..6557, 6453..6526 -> 0.65 Ang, 6.43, 6.37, 6.4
